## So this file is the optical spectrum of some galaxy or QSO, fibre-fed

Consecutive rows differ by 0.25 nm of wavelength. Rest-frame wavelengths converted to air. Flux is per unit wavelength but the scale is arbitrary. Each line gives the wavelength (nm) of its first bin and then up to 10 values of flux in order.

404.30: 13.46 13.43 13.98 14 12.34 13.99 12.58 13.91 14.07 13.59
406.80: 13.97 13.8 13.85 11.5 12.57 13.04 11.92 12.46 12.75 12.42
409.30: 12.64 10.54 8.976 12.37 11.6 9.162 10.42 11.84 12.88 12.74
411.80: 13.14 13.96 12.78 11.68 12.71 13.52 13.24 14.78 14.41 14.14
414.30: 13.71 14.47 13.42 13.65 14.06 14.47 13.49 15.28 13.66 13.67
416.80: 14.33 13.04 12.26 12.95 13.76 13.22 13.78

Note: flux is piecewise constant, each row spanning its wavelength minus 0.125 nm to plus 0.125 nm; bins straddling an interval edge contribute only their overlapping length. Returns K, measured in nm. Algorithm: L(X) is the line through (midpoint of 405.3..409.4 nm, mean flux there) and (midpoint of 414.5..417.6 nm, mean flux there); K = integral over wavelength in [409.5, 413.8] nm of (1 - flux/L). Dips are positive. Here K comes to 0.38 nm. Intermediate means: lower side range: 13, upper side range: 13.8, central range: 12.2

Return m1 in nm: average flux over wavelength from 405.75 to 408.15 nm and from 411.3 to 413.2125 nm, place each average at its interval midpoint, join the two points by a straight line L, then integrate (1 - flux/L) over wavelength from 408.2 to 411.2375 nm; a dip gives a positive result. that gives 0.39 nm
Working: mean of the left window 13.3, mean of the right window 12.9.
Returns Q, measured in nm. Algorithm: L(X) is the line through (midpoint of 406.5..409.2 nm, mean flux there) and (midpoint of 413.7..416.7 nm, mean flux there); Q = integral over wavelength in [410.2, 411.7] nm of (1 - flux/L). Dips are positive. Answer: 0.214 nm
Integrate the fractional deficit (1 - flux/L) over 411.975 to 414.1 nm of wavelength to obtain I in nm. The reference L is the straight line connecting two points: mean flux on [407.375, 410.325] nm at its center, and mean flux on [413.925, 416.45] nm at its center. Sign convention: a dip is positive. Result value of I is -0.017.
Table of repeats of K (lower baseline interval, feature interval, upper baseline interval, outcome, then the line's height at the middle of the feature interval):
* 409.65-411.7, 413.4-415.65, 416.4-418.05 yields -0.30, 12.5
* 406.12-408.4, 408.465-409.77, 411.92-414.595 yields 0.13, 13.3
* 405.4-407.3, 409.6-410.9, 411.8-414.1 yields 0.29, 13.5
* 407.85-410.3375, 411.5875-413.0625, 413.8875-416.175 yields 0.02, 13.1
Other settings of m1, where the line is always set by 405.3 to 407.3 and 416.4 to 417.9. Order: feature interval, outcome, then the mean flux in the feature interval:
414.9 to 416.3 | -0.08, 14.1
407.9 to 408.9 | 0.08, 12.5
